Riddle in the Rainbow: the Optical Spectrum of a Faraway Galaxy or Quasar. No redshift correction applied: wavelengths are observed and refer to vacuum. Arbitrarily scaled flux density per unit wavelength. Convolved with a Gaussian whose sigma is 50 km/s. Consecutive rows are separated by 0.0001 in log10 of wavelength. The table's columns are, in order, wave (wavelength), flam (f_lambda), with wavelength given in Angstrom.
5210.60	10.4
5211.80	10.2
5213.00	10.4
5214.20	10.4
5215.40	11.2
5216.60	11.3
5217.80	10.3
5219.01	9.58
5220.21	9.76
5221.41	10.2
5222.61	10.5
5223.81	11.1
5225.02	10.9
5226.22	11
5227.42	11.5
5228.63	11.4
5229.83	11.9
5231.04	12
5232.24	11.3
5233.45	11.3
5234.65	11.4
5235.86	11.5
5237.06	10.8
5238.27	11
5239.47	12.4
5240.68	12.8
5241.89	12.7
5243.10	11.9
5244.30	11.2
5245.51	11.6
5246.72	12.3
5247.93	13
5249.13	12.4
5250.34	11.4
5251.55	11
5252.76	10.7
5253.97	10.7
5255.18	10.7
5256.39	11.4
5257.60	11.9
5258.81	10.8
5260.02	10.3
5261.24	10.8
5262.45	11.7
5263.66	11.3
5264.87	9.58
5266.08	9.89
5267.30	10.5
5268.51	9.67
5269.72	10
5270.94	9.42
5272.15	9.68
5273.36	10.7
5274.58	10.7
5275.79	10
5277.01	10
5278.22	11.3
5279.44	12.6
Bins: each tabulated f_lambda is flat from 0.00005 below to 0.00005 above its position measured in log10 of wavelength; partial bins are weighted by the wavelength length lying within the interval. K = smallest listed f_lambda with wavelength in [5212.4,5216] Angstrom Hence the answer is 10.4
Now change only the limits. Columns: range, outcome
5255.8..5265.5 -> 9.58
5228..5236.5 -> 11.3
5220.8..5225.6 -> 10.2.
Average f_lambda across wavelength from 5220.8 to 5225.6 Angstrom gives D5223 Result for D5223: 10.7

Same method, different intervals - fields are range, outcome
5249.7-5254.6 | 11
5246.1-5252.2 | 12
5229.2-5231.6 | 11.9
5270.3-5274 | 9.93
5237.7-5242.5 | 12.2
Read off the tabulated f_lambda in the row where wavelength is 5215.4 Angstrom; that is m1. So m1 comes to 11.2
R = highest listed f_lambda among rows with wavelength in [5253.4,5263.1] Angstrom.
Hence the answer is 11.9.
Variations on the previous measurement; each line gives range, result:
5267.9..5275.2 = 10.7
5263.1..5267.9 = 11.3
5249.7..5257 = 11.4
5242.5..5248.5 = 13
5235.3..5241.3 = 12.8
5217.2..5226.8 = 11.1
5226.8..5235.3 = 12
